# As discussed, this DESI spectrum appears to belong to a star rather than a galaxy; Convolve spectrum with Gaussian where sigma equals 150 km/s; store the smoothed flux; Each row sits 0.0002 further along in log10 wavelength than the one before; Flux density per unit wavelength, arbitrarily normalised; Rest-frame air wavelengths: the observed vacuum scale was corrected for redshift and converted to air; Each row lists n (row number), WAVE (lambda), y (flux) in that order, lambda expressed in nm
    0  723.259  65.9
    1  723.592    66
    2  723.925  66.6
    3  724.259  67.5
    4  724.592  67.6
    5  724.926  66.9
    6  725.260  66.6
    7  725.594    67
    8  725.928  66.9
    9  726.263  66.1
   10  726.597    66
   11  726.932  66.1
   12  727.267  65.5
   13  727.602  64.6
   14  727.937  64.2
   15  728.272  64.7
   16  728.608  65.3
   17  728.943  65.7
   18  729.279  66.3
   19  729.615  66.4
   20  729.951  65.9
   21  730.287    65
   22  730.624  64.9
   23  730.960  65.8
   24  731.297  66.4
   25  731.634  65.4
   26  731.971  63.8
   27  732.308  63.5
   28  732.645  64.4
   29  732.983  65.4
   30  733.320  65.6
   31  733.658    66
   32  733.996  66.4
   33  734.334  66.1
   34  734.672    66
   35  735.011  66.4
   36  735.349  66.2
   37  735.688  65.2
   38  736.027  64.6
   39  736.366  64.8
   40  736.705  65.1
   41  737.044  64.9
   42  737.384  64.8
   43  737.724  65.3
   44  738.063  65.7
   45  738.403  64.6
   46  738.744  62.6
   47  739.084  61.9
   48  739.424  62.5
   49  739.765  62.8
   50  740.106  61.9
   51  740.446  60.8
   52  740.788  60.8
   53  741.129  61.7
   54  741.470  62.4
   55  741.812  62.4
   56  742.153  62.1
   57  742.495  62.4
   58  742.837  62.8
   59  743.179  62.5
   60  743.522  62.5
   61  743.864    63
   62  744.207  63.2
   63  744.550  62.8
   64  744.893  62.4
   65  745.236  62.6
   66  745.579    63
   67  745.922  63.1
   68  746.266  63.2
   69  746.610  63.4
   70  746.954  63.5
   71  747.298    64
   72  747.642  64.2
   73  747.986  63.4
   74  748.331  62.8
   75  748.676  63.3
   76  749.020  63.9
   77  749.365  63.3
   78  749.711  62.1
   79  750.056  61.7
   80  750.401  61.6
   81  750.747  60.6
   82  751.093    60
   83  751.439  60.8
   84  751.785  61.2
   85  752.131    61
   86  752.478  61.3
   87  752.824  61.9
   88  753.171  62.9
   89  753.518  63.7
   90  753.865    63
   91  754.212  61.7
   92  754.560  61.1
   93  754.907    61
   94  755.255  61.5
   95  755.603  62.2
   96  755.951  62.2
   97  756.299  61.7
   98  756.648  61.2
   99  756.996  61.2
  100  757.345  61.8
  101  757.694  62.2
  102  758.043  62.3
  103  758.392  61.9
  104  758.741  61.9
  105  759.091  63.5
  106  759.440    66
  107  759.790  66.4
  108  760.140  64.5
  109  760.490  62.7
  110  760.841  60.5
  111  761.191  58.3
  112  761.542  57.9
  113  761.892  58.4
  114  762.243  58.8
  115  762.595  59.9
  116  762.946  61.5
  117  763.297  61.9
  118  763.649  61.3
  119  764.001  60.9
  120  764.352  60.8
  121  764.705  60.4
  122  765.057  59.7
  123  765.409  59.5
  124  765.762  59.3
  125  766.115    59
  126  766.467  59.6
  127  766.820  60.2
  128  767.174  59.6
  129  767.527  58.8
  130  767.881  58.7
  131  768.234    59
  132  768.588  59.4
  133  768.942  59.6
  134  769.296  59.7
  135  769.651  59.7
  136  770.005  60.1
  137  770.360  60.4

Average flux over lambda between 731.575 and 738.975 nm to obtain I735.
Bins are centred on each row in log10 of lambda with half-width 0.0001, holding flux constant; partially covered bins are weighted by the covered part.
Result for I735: 65.1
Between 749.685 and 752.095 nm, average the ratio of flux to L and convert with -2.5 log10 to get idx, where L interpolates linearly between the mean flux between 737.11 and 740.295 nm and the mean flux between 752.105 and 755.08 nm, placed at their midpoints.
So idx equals 0.02 mag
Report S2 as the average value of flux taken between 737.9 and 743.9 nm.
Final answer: 62.5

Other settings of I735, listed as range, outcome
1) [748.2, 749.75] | 63.2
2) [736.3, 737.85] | 65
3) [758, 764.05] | 61.6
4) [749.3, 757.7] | 61.7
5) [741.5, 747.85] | 62.9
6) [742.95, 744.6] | 62.8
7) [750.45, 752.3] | 60.8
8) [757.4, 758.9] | 62.1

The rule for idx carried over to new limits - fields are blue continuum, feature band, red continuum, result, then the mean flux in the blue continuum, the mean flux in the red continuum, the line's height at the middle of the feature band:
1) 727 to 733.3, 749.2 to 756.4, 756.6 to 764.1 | 0.01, 65.2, 61.6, 62.5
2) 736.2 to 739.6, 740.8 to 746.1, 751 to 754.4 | 0.01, 64.2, 61.8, 63.3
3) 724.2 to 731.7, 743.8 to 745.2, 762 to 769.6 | 0.01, 65.9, 59.9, 63.3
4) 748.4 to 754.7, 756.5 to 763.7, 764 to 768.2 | -0.02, 62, 59.6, 60.6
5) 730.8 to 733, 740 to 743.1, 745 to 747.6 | 0.03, 64.9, 63.3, 63.8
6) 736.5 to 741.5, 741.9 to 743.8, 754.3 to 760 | 0.01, 63.2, 62.4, 63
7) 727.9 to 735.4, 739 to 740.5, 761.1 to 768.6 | 0.03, 65.5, 59.7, 64.1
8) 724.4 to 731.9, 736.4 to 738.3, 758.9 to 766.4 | -0.01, 65.9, 61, 64.6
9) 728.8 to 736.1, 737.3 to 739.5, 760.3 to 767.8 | 0.01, 65.5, 59.9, 64.5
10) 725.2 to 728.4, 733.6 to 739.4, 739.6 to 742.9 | -0.03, 65.8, 62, 63.2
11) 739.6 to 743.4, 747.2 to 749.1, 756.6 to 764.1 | -0.03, 62.1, 61.6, 61.9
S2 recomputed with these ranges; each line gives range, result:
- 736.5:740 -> 64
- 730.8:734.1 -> 65.2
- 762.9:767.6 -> 60.2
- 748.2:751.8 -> 62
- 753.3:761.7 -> 62.1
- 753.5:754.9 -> 62.1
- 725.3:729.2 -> 65.7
